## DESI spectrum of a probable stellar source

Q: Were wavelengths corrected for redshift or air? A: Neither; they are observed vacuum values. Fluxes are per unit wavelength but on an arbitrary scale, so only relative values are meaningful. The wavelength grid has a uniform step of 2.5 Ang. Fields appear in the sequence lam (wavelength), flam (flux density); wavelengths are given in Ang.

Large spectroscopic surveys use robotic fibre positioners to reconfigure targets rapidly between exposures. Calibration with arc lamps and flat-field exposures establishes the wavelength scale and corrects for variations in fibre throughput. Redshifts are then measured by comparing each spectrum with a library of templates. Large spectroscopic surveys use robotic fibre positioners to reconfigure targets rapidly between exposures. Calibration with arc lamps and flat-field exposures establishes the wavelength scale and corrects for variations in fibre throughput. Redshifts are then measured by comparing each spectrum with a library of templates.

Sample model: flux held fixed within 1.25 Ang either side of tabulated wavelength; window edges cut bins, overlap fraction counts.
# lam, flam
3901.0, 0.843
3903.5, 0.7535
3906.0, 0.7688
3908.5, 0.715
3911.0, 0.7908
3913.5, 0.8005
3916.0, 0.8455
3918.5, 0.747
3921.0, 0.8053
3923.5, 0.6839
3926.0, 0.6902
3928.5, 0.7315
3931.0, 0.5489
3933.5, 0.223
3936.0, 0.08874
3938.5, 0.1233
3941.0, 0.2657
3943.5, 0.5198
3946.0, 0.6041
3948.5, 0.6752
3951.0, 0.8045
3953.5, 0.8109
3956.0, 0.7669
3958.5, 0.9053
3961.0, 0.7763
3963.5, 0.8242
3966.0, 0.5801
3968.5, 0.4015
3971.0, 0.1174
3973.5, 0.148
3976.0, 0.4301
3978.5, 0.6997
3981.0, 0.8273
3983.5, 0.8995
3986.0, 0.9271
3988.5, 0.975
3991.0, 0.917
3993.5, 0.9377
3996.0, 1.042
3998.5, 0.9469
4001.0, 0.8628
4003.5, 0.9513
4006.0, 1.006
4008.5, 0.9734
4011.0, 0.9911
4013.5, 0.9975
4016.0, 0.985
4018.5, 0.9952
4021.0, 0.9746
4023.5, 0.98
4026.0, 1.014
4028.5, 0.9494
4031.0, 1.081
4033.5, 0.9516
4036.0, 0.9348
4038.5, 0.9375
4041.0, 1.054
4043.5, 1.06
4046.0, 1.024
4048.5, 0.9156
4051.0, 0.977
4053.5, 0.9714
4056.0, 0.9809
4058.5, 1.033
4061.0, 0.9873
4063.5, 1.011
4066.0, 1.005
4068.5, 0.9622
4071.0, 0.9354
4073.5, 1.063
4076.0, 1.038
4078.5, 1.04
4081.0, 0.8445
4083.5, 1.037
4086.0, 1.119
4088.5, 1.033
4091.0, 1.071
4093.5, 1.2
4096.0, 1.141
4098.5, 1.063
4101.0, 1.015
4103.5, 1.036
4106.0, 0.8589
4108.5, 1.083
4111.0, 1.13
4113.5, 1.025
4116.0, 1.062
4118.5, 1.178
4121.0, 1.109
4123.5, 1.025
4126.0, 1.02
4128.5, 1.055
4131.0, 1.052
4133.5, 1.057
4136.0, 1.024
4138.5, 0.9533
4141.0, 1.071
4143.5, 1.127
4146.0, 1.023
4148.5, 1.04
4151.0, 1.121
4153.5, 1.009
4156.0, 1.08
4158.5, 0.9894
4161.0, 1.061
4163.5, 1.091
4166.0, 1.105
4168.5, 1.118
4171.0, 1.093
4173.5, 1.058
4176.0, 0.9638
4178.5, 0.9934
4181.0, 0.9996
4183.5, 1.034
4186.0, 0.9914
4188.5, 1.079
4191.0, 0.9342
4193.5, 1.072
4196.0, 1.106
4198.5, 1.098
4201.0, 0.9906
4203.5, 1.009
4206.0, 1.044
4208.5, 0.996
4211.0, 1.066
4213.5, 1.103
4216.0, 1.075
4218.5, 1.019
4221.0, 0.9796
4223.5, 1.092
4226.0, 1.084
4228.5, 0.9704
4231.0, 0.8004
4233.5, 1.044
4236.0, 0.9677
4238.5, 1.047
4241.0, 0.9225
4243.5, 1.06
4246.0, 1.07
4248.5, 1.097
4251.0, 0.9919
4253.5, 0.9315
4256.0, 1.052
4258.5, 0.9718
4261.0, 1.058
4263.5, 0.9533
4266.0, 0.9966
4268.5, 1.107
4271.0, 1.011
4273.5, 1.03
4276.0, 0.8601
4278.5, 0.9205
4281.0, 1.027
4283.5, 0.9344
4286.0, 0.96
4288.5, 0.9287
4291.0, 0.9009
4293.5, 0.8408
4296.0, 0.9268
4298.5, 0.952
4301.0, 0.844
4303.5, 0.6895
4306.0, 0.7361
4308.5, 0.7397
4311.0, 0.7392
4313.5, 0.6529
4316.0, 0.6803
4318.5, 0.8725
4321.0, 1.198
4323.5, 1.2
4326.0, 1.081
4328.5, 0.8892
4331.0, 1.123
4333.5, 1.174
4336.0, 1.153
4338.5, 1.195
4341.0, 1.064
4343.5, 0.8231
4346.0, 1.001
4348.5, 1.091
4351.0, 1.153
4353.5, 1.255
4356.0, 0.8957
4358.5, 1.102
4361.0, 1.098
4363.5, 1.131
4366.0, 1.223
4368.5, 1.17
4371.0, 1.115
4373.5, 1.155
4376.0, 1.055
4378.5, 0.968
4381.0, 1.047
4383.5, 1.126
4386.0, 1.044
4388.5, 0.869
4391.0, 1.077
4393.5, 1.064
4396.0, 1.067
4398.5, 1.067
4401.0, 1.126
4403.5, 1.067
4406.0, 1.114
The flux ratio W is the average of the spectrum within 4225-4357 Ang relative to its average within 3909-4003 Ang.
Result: 1.5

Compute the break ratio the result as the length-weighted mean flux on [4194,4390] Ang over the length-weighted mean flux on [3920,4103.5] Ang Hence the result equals 1.18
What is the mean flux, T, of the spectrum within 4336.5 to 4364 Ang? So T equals 1.07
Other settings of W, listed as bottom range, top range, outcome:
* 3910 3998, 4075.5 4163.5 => 1.60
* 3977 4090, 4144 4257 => 1.06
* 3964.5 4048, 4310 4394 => 1.21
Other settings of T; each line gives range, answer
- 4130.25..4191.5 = 1.04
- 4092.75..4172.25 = 1.06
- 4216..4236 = 1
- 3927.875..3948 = 0.388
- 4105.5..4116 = 1.04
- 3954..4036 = 0.84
